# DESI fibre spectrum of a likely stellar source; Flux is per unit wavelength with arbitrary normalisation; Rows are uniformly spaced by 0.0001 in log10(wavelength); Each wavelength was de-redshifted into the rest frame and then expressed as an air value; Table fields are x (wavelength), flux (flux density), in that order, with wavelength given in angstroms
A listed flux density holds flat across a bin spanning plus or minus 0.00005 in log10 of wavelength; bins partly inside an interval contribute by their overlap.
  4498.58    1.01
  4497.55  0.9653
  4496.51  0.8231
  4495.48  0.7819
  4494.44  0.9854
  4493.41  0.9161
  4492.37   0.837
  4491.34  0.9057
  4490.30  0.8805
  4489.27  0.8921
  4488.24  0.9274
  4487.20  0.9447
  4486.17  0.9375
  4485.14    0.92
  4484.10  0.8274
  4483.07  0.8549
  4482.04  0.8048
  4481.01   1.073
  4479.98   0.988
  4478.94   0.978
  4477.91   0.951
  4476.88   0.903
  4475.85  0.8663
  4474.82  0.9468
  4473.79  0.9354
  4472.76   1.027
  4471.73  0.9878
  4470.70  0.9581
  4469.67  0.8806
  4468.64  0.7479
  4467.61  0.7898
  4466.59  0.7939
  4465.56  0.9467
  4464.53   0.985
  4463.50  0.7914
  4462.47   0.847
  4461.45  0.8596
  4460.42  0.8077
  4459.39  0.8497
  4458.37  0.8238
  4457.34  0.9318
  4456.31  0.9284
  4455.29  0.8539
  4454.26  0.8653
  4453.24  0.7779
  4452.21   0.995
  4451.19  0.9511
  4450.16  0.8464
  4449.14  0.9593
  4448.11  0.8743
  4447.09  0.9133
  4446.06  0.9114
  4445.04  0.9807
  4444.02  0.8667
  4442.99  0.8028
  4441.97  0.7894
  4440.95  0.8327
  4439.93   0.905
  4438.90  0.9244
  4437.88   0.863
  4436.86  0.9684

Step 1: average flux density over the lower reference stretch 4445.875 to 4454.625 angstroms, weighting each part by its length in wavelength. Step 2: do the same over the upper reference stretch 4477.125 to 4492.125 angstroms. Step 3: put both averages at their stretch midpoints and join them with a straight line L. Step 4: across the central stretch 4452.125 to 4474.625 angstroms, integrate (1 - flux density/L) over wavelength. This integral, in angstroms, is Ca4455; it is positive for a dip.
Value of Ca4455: 0.7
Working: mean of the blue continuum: 0.899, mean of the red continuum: 0.918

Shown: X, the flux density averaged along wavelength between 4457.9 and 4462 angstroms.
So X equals 0.837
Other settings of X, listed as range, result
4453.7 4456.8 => 0.882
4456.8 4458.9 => 0.878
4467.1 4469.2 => 0.772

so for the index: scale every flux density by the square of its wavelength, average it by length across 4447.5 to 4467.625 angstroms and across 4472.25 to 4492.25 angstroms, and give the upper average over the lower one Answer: 1.1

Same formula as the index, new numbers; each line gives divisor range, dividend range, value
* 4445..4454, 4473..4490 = 1.03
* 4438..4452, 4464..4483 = 1.04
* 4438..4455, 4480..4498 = 1.04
